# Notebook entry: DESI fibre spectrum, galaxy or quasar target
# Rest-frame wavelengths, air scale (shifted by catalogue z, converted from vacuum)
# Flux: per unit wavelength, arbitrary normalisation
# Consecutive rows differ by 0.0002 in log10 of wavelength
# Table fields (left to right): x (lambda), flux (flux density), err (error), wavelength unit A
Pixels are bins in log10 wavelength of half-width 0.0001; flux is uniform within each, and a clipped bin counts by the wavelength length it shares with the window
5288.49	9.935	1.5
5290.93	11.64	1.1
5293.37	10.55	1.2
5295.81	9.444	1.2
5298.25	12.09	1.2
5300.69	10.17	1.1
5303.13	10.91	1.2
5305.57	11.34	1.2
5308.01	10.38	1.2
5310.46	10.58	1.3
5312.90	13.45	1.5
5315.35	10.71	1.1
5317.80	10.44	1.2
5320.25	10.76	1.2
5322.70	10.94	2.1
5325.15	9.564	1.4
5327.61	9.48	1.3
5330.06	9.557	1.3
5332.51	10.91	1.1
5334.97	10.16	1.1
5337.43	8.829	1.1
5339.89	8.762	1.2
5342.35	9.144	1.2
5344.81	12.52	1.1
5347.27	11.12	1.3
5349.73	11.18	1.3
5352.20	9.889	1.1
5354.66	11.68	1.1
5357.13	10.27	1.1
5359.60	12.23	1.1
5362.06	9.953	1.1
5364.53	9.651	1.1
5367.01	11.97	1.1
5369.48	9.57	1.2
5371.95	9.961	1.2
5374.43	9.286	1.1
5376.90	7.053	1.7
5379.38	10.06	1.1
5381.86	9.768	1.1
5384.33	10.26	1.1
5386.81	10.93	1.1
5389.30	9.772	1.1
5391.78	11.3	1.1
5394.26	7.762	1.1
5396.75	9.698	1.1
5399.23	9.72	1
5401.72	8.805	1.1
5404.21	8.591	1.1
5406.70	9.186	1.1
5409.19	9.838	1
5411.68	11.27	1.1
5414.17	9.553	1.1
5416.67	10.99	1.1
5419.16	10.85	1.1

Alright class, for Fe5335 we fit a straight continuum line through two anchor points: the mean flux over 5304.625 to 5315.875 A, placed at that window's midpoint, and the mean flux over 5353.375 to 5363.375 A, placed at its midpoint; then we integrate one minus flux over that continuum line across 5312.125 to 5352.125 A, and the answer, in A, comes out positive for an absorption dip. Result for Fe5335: 2.76 A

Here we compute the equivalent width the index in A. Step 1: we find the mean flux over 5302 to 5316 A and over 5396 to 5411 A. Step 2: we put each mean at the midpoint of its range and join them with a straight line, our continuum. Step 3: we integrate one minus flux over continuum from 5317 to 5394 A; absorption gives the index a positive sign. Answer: 0.9 A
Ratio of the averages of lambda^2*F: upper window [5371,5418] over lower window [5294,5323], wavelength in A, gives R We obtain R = 0.9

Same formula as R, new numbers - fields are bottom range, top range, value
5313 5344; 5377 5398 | 0.99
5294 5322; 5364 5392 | 0.93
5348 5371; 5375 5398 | 0.91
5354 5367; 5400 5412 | 0.88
